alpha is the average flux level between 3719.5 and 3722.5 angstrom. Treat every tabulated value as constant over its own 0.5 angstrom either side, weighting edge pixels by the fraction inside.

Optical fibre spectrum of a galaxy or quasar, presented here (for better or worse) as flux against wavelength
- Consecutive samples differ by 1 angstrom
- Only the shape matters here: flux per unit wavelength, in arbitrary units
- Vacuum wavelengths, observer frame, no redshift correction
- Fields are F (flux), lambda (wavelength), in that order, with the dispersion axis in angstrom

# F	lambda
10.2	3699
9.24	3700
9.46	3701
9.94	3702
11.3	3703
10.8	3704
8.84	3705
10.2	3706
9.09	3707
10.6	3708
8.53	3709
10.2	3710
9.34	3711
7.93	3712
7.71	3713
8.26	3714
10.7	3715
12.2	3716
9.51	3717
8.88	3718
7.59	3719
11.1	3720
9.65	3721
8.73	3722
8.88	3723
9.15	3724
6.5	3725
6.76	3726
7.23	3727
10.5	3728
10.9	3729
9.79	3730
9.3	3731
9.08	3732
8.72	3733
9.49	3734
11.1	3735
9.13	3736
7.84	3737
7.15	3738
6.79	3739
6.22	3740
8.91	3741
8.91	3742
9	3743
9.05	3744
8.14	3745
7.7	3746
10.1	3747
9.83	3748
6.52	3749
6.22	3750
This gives 9.83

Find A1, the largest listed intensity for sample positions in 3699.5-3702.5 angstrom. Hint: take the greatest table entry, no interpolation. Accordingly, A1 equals 9.94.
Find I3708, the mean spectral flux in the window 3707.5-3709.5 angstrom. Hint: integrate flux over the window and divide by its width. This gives 9.56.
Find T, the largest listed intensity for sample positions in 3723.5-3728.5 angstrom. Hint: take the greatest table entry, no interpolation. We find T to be 10.5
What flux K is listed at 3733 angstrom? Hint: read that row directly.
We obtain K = 8.72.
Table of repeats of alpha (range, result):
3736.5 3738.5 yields 7.5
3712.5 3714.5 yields 7.98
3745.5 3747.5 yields 8.9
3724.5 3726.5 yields 6.63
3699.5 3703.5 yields 9.98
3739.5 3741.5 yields 7.56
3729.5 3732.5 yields 9.39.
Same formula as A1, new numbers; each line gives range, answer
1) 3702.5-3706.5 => 11.3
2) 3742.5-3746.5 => 9.05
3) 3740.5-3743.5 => 9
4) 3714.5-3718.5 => 12.2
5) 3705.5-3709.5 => 10.6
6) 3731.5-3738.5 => 11.1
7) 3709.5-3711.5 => 10.2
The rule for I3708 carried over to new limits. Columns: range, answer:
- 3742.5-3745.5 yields 8.73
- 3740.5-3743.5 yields 8.94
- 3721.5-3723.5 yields 8.8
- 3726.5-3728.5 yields 8.87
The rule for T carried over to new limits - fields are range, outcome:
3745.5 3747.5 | 10.1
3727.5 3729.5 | 10.9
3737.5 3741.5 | 8.91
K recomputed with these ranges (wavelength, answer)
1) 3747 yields 10.1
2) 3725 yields 6.5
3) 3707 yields 9.09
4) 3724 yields 9.15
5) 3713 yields 7.71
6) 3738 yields 7.15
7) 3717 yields 9.51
